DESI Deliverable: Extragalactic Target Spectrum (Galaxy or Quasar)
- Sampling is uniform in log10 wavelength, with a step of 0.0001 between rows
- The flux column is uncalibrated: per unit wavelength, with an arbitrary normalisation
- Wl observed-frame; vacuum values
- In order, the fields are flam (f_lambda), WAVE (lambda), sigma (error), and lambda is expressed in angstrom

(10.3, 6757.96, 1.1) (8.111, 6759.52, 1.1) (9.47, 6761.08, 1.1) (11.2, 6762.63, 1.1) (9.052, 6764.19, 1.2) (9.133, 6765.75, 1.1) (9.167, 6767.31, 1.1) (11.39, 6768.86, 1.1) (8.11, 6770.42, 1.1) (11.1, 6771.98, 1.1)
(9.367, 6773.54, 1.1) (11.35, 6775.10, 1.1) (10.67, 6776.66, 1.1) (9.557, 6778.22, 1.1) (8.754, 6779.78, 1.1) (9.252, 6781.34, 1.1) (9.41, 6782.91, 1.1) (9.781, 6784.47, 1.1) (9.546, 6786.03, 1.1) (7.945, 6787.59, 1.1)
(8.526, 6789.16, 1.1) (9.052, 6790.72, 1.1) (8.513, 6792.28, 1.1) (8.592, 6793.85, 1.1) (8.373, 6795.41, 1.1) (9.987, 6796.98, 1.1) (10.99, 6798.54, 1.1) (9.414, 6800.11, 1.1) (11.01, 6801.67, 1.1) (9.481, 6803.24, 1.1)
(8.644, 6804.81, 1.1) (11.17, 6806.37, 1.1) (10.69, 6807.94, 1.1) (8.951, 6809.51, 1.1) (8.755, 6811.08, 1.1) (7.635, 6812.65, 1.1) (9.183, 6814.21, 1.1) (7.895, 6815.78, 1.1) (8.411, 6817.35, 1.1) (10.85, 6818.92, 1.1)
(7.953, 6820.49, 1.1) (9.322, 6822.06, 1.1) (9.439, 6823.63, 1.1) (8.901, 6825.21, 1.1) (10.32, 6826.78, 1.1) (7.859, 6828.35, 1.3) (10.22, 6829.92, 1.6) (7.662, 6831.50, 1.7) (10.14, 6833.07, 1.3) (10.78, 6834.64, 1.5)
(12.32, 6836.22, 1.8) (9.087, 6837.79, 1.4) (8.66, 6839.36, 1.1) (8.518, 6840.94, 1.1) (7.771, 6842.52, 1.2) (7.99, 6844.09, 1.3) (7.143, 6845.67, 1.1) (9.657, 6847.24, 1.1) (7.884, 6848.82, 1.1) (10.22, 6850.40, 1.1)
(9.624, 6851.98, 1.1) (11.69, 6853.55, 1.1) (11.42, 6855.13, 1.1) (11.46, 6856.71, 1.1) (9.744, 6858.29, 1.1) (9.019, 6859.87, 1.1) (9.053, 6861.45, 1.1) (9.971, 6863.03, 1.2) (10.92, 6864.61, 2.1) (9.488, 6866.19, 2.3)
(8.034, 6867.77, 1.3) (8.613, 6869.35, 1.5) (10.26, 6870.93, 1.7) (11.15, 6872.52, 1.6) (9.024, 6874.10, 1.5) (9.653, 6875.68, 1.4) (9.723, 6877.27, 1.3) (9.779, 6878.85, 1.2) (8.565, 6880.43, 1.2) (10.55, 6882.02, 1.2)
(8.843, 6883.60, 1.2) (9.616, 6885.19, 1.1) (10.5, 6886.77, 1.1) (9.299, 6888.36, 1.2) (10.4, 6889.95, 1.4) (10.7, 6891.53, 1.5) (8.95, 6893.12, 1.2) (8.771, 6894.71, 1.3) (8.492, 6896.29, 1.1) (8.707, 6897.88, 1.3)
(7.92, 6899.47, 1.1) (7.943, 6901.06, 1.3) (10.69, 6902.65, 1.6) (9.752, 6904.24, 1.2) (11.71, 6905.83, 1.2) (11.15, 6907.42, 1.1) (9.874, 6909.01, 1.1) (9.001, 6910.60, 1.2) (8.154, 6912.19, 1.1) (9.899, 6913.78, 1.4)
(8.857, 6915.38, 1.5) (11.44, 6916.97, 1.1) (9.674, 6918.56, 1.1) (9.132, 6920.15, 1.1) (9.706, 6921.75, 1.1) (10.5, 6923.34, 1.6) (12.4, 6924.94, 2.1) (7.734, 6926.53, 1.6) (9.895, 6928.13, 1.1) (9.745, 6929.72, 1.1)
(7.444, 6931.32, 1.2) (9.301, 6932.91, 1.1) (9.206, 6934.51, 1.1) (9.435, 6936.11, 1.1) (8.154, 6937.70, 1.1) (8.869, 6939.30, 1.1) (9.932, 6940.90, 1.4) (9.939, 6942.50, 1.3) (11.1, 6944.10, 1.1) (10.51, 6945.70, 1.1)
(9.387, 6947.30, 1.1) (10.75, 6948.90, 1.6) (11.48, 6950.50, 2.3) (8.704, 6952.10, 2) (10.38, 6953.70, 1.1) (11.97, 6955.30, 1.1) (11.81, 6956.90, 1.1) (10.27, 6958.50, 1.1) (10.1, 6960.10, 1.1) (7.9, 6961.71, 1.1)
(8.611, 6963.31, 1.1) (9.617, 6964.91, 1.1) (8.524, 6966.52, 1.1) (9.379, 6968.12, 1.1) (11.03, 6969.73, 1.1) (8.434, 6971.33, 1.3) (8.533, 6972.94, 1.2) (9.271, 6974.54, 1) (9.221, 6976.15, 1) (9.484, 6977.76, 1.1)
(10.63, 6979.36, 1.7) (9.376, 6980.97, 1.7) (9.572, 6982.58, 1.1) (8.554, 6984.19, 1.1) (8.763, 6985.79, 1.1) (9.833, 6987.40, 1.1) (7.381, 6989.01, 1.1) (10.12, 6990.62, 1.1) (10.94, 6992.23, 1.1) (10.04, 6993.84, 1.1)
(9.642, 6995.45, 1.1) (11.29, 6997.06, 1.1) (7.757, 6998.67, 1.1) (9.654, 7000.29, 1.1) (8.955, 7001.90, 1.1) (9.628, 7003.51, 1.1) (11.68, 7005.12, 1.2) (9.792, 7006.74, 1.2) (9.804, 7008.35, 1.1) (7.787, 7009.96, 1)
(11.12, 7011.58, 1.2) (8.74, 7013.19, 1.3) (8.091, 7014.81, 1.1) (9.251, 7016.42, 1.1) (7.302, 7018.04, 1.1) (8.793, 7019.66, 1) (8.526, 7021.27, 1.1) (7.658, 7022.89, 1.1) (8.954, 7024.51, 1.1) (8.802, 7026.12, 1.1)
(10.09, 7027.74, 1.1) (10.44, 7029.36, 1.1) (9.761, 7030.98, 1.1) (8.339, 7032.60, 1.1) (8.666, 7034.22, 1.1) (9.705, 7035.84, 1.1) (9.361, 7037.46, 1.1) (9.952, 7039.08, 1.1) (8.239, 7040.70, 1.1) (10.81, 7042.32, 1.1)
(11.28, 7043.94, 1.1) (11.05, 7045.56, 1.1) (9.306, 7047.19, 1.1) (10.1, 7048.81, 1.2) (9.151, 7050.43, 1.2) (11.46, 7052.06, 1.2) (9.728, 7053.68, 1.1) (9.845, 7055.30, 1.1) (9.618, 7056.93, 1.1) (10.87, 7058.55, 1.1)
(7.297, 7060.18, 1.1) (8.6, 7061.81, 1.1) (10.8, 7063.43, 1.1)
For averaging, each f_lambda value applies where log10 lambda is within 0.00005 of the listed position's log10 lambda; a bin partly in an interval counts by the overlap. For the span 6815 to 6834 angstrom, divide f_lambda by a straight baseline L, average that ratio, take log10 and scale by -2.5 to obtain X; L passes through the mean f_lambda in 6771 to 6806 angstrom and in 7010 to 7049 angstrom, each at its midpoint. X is 0.05 mag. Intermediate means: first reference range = 9.53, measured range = 9.09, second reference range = 9.3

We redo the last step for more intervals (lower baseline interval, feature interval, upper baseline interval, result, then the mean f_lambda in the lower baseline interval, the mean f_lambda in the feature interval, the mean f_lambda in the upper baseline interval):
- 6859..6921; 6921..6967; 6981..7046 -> -0.03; 9.57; 9.78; 9.39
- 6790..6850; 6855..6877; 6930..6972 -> -0.05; 9.2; 9.79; 9.71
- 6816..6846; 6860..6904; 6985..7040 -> -0.03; 9.13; 9.46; 9.31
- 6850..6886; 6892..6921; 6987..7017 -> 0.03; 9.84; 9.46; 9.55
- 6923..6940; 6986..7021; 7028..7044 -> 0.01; 9.31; 9.38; 9.59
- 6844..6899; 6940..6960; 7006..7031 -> -0.13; 9.58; 10.5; 9.03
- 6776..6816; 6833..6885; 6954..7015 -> -0.02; 9.32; 9.59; 9.58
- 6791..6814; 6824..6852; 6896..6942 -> 0.04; 9.43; 9.14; 9.49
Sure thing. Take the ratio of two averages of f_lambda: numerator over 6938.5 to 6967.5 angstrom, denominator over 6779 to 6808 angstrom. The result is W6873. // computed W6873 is 1.06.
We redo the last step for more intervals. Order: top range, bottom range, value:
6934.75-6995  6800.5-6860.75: 1.03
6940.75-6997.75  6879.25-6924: 1.02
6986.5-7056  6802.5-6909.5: 1.00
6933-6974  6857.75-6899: 1.02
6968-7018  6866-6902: 1.01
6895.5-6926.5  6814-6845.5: 1.06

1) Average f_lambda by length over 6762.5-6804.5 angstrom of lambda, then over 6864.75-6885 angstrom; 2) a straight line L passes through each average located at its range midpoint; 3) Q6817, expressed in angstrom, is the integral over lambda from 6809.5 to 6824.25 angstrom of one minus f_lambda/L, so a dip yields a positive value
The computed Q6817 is 1.1 angstrom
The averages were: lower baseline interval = 9.55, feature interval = 8.83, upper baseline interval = 9.52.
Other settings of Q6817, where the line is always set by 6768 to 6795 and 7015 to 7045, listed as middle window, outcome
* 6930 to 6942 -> 0.43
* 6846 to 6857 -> -0.83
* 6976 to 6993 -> -0.35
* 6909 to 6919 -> -0.22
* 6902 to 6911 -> -1.05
